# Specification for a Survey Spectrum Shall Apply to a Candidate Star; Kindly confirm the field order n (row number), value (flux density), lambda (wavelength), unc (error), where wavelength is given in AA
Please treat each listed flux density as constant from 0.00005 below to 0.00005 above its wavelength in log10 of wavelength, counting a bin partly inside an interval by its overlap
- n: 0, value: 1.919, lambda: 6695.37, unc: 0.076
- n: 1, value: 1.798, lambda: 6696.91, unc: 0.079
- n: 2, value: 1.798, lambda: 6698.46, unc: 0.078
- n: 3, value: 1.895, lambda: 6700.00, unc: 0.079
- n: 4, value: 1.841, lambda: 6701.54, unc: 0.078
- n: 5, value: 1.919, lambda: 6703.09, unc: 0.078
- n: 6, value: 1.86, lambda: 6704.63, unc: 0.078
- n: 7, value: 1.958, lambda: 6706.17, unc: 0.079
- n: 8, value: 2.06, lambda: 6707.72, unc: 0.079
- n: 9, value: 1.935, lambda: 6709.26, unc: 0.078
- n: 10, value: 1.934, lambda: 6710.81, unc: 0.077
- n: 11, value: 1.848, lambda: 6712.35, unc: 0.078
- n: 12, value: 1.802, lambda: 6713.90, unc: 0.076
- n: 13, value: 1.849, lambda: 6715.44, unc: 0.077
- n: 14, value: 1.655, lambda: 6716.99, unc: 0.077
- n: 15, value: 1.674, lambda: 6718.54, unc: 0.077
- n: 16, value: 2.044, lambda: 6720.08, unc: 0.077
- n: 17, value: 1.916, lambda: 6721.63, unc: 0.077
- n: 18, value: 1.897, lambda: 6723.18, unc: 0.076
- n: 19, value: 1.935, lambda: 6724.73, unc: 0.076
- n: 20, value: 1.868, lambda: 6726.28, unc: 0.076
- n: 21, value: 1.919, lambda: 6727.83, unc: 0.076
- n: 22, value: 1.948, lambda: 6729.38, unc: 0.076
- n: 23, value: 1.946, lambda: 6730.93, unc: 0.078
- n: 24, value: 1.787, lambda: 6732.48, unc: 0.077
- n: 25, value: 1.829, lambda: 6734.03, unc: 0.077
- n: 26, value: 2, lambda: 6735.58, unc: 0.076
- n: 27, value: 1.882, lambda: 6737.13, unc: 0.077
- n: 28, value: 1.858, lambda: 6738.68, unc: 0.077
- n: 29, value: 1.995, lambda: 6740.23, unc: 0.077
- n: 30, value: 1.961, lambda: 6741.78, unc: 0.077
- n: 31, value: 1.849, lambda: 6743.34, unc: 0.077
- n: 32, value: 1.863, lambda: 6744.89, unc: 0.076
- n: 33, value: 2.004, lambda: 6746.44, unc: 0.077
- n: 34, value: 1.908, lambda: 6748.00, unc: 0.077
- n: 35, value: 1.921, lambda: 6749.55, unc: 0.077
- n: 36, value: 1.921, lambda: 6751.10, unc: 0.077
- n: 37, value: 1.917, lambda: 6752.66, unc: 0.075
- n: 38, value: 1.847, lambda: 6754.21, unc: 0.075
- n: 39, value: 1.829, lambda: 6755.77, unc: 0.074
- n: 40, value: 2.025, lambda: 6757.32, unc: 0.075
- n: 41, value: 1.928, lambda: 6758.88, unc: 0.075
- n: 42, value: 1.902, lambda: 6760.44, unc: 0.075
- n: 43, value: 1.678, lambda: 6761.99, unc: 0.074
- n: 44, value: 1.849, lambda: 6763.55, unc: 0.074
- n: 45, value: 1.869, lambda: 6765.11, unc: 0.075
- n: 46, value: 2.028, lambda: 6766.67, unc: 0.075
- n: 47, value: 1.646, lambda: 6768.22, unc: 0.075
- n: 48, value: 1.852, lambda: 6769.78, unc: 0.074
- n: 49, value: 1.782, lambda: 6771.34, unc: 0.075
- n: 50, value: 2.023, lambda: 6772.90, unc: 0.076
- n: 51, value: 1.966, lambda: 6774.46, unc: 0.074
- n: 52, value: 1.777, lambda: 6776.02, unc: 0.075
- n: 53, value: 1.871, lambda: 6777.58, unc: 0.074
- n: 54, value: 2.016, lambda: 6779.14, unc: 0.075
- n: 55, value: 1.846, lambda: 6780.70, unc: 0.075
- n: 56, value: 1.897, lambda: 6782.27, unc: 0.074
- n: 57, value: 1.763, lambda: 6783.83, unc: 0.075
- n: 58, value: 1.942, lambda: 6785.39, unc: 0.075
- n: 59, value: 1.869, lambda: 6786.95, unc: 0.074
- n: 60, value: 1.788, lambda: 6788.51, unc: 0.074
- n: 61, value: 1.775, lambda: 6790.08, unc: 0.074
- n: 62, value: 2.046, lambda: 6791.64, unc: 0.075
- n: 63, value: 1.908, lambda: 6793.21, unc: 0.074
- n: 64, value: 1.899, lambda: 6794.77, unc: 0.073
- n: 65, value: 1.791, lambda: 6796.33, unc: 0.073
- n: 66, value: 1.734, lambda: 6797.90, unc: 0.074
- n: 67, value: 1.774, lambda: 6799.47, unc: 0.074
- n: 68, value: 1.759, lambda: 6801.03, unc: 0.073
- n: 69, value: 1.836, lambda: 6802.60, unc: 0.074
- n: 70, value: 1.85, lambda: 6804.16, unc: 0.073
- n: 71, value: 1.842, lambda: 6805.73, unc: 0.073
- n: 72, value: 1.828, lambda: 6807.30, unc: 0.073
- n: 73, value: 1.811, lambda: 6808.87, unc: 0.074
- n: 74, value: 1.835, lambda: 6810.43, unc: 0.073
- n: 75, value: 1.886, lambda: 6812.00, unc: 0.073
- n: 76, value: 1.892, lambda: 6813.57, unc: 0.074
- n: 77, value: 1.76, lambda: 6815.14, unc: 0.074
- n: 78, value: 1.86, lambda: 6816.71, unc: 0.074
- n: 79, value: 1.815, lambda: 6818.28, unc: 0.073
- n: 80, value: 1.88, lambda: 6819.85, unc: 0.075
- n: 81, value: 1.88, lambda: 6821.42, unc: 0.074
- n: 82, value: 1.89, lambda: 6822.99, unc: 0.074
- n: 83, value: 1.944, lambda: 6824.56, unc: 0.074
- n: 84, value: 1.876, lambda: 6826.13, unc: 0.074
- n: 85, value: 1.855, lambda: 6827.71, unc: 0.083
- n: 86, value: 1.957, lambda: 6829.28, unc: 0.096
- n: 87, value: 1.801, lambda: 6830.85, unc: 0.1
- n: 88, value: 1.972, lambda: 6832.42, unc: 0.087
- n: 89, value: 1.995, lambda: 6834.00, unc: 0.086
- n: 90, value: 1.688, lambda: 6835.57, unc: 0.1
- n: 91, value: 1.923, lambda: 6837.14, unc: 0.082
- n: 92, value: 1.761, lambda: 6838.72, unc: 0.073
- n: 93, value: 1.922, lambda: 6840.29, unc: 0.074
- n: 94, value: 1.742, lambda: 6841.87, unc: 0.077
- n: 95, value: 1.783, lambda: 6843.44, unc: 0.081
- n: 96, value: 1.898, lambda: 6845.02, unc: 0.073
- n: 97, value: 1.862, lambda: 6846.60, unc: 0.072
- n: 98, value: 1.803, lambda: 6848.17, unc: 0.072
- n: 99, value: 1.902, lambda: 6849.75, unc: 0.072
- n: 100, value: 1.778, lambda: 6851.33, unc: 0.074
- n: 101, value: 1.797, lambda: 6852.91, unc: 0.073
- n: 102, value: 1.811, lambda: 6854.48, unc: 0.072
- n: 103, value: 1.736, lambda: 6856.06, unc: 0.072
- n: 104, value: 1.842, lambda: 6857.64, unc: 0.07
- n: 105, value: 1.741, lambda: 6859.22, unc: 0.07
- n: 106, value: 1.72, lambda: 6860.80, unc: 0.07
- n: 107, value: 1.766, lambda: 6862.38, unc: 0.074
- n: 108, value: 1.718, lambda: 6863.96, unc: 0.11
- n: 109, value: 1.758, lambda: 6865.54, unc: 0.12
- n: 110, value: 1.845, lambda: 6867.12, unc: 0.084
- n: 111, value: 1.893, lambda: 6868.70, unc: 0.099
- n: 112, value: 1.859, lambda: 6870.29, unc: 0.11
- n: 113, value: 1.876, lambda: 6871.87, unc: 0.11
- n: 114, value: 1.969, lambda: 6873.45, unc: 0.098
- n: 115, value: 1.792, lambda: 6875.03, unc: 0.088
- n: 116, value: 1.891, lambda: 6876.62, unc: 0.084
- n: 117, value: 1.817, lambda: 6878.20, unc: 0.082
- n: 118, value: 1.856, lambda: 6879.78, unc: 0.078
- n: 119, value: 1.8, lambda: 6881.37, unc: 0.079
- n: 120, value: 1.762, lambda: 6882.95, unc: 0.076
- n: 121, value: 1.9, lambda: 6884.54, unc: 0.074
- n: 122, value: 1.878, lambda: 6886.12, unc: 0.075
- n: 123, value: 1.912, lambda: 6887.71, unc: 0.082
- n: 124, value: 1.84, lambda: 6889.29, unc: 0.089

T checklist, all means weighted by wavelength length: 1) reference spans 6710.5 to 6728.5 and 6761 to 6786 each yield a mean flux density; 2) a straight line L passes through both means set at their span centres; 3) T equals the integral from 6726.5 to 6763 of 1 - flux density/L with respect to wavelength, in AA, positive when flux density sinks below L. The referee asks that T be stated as -0.8 AA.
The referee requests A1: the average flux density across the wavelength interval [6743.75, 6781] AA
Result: 1.89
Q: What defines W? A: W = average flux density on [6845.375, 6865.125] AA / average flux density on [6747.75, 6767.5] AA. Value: 0.9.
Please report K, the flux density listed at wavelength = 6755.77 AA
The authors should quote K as 1.829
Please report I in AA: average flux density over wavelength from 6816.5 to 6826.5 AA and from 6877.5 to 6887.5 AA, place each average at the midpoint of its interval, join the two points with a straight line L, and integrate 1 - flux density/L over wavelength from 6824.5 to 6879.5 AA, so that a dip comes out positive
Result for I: 0.7 AA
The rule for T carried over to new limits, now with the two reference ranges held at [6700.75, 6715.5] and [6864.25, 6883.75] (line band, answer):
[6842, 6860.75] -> 0.41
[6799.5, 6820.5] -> 0.36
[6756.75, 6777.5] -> 0.13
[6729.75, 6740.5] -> -0.02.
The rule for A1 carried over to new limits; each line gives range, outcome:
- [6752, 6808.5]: 1.86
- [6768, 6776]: 1.86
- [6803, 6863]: 1.84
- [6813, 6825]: 1.86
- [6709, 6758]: 1.89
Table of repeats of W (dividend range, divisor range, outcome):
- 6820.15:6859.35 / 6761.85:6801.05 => 1.00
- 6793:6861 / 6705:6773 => 0.97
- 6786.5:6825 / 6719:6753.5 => 0.96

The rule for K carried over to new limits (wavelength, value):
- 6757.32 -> 2.025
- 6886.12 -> 1.878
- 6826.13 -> 1.876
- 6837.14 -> 1.923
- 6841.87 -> 1.742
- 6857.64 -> 1.842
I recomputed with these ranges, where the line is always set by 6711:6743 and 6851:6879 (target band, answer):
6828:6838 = -0.3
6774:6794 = -0.3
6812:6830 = -0.4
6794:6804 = 0.2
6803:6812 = 0.0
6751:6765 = -0.1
